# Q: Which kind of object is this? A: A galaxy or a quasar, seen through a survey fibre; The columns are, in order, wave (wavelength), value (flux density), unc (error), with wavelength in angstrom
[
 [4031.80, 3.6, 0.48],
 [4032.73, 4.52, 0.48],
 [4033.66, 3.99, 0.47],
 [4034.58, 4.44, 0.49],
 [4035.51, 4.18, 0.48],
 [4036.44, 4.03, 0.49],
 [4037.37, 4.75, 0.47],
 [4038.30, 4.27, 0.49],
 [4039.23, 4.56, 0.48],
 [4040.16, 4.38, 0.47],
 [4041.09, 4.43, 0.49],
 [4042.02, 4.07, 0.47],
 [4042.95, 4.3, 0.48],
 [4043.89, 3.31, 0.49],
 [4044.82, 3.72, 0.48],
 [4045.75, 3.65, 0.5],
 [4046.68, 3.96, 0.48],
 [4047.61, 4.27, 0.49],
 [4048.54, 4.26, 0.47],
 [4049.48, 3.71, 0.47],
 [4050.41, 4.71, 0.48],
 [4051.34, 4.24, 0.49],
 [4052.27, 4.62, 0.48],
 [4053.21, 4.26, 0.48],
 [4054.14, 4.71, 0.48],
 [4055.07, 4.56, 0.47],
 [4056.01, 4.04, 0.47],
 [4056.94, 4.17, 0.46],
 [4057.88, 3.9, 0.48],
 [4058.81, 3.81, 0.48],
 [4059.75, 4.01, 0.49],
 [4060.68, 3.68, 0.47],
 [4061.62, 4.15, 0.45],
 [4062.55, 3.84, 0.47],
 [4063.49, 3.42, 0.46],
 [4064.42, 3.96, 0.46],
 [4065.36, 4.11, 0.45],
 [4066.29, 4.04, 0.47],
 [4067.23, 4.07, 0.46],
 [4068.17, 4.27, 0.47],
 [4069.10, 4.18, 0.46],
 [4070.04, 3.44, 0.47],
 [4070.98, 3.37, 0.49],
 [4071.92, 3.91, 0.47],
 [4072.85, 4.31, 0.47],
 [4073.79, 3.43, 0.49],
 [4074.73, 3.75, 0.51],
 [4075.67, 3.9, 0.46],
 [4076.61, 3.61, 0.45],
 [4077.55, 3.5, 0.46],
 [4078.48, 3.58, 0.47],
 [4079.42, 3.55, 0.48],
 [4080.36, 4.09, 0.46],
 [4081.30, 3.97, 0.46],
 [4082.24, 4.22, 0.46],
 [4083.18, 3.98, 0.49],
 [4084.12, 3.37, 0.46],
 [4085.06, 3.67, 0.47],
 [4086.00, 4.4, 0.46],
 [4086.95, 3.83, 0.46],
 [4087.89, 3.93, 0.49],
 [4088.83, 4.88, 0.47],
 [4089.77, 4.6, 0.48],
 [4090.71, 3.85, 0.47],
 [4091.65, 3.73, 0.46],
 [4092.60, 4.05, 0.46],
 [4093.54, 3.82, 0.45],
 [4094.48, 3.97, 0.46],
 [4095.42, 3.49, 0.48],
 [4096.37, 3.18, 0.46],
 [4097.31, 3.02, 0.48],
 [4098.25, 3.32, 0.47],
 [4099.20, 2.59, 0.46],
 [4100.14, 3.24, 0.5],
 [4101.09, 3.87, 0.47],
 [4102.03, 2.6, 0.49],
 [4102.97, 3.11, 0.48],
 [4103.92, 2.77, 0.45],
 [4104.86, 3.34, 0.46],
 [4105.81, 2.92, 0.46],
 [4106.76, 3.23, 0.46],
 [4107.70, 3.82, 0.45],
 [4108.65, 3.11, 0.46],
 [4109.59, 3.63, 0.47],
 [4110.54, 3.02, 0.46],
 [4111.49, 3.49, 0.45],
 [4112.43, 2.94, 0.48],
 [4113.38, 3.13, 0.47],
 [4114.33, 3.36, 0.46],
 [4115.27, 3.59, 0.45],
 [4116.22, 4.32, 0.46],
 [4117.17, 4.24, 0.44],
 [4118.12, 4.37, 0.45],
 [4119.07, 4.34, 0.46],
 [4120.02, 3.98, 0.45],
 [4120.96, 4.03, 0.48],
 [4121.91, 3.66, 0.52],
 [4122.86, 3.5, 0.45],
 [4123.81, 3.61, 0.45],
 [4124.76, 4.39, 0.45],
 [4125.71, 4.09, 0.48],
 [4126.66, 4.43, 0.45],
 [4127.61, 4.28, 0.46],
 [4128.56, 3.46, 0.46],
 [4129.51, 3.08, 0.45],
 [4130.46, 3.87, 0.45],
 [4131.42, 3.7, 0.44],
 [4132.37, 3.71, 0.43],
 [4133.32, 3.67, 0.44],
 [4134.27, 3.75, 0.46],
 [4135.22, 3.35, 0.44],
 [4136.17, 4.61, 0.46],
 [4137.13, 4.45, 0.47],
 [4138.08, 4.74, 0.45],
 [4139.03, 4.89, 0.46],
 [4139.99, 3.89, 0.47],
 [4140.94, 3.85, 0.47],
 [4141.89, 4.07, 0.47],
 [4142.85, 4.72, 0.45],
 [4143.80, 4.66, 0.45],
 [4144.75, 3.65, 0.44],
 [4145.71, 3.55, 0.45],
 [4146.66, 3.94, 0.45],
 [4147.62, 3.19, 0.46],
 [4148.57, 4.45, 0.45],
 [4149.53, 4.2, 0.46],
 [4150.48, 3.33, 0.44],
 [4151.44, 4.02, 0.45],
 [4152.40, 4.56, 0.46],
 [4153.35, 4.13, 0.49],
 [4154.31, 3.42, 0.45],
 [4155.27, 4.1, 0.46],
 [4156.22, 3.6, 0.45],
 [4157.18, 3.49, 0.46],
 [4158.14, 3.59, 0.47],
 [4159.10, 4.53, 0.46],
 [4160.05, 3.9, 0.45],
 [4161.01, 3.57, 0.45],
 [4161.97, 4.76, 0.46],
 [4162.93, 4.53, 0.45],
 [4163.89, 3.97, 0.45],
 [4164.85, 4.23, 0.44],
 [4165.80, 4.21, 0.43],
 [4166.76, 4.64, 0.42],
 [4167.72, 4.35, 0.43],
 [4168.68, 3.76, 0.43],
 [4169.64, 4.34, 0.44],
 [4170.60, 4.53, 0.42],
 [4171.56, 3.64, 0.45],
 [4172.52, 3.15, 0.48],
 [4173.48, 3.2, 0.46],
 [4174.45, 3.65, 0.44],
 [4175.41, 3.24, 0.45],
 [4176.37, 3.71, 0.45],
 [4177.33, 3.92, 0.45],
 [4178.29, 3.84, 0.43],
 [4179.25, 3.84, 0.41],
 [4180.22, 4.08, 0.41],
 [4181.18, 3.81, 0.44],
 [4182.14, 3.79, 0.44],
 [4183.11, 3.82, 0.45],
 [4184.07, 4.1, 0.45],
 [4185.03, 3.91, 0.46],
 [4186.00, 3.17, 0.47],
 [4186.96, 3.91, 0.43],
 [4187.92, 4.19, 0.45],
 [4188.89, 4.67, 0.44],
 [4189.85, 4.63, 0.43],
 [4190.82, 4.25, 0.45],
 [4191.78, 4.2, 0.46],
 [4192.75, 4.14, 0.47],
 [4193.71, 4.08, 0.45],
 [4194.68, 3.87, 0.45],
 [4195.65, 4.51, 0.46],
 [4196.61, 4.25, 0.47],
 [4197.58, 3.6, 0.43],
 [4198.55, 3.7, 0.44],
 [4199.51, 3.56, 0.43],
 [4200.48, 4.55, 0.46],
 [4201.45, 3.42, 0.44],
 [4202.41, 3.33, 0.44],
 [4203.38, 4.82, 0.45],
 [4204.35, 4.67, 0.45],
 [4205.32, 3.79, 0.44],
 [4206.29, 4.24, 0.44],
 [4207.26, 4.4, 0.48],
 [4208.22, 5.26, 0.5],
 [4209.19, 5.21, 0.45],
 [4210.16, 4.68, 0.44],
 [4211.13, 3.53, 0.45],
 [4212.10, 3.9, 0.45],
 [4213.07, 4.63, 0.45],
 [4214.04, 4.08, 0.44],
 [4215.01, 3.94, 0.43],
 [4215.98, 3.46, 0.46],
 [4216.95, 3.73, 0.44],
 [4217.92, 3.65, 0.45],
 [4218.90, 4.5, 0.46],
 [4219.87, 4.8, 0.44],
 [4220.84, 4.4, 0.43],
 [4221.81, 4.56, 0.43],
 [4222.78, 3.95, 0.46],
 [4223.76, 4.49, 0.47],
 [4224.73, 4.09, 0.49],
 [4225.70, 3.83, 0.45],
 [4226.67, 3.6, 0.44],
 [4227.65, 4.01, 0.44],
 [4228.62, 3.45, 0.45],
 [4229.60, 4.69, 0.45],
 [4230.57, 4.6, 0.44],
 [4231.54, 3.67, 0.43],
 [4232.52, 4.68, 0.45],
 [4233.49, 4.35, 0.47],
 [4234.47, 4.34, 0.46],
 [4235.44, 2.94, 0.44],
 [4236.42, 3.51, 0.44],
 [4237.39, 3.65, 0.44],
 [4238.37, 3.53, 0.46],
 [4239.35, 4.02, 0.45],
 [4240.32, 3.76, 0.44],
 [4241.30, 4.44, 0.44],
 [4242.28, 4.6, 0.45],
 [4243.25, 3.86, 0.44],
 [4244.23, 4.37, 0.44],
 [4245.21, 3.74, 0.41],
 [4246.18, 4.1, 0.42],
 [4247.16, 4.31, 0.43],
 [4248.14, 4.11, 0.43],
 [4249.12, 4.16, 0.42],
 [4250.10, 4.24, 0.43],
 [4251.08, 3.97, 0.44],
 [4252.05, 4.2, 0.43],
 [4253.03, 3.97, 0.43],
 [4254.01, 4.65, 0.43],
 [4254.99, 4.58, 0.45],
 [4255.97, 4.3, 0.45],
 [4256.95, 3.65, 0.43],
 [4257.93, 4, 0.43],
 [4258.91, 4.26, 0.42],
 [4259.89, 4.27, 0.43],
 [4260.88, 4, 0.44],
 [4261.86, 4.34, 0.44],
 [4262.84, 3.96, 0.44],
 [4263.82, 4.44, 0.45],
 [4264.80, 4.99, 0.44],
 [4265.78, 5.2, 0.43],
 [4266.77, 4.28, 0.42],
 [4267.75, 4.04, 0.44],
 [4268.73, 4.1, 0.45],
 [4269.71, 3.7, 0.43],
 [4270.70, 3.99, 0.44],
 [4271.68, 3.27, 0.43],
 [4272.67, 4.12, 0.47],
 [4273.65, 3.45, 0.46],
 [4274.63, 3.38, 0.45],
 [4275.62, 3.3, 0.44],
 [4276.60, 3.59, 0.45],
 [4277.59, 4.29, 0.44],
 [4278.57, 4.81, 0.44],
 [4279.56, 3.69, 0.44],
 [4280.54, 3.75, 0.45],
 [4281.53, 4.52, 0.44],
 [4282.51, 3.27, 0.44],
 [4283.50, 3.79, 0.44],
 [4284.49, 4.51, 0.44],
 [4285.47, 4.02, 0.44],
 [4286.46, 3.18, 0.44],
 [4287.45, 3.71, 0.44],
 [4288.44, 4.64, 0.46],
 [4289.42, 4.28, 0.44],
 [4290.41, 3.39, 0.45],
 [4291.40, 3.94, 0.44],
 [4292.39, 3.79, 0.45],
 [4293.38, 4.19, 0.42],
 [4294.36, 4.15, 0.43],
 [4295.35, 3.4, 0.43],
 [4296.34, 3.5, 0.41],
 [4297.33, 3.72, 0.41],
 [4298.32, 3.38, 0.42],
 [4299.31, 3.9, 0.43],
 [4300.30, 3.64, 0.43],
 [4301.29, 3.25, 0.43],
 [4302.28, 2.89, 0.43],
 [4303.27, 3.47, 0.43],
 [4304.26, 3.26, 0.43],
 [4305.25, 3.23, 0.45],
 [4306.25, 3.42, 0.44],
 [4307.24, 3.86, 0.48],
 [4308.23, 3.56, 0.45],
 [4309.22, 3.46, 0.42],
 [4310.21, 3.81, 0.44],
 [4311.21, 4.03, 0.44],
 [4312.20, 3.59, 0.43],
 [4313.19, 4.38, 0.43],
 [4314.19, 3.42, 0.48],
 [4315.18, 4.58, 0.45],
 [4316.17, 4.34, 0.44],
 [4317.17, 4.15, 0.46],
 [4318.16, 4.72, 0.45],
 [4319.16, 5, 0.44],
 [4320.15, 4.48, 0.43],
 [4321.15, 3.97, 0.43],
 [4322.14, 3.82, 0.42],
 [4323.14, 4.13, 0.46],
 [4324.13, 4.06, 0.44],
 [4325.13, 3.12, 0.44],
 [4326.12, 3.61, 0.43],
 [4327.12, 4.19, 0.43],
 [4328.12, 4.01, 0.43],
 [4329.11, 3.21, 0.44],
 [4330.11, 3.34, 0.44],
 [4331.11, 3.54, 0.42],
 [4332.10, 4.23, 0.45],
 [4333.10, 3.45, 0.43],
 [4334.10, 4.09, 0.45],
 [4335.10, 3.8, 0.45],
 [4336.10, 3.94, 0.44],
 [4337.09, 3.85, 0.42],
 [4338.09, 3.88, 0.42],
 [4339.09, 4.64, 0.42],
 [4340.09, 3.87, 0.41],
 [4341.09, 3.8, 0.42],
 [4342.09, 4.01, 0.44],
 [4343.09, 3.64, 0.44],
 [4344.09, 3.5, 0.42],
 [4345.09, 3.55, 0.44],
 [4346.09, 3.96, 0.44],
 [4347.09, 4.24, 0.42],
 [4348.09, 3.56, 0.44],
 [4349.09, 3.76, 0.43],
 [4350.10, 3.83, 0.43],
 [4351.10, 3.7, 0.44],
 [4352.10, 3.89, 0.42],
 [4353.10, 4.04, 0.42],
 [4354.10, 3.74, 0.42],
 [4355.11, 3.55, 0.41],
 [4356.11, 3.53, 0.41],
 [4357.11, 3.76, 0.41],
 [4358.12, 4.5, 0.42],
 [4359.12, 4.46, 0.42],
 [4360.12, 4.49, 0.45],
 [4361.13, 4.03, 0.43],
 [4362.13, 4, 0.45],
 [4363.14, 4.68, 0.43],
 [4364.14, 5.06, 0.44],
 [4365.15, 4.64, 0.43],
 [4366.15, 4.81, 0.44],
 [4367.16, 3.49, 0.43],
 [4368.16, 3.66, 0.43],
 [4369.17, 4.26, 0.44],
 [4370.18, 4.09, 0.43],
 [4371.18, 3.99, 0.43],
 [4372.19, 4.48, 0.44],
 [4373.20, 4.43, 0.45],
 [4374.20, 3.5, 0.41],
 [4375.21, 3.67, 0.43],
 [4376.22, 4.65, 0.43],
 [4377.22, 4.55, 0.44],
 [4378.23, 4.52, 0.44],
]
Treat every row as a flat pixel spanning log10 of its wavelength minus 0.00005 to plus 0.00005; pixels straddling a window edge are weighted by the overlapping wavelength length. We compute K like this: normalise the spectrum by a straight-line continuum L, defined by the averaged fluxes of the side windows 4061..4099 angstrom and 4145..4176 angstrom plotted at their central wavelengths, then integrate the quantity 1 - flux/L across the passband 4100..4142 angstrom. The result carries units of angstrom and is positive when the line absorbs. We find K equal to 1.7 angstrom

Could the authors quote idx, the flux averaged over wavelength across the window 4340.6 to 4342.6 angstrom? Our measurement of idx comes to 3.9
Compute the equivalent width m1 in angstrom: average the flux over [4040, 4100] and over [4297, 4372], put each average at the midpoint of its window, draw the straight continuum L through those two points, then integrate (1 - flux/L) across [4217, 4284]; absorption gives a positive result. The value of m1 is -2.8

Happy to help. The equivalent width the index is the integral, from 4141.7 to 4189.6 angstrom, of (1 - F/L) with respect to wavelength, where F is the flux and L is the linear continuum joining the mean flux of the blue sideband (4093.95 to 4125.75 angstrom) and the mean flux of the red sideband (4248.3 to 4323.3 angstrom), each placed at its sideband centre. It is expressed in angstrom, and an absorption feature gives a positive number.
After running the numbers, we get -4.1 angstrom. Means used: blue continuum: 3.5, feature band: 3.96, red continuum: 3.96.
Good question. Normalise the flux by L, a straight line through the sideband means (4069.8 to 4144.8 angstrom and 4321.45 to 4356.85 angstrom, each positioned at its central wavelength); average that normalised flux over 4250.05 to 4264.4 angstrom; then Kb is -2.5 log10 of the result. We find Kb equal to -0.11 mag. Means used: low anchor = 3.76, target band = 4.19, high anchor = 3.8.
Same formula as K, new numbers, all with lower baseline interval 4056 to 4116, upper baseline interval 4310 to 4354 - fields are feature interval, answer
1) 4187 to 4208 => -2.0 angstrom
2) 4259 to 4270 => -1.3 angstrom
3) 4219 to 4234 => -1.6 angstrom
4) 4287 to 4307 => 1.2 angstrom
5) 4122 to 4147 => -1.8 angstrom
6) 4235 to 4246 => -0.1 angstrom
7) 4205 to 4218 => -1.4 angstrom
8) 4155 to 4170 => -1.4 angstrom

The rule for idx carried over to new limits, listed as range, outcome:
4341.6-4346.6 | 3.73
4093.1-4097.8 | 3.5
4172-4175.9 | 3.31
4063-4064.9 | 3.69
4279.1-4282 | 3.99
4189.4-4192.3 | 4.35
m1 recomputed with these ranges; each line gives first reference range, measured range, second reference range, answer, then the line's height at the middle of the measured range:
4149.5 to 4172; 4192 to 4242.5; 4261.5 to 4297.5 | -1.1 angstrom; 4.01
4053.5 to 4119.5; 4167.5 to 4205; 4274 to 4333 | -1.7 angstrom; 3.78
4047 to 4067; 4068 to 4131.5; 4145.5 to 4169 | 5.9 angstrom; 4.07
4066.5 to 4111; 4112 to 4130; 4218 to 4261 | -0.4 angstrom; 3.75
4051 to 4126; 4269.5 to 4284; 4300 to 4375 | 0.3 angstrom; 3.88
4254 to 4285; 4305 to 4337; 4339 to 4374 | 1.2 angstrom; 4.05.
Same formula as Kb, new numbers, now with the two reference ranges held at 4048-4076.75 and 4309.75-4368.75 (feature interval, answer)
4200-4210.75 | -0.10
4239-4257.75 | -0.04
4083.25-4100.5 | 0.08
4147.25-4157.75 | 0.04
